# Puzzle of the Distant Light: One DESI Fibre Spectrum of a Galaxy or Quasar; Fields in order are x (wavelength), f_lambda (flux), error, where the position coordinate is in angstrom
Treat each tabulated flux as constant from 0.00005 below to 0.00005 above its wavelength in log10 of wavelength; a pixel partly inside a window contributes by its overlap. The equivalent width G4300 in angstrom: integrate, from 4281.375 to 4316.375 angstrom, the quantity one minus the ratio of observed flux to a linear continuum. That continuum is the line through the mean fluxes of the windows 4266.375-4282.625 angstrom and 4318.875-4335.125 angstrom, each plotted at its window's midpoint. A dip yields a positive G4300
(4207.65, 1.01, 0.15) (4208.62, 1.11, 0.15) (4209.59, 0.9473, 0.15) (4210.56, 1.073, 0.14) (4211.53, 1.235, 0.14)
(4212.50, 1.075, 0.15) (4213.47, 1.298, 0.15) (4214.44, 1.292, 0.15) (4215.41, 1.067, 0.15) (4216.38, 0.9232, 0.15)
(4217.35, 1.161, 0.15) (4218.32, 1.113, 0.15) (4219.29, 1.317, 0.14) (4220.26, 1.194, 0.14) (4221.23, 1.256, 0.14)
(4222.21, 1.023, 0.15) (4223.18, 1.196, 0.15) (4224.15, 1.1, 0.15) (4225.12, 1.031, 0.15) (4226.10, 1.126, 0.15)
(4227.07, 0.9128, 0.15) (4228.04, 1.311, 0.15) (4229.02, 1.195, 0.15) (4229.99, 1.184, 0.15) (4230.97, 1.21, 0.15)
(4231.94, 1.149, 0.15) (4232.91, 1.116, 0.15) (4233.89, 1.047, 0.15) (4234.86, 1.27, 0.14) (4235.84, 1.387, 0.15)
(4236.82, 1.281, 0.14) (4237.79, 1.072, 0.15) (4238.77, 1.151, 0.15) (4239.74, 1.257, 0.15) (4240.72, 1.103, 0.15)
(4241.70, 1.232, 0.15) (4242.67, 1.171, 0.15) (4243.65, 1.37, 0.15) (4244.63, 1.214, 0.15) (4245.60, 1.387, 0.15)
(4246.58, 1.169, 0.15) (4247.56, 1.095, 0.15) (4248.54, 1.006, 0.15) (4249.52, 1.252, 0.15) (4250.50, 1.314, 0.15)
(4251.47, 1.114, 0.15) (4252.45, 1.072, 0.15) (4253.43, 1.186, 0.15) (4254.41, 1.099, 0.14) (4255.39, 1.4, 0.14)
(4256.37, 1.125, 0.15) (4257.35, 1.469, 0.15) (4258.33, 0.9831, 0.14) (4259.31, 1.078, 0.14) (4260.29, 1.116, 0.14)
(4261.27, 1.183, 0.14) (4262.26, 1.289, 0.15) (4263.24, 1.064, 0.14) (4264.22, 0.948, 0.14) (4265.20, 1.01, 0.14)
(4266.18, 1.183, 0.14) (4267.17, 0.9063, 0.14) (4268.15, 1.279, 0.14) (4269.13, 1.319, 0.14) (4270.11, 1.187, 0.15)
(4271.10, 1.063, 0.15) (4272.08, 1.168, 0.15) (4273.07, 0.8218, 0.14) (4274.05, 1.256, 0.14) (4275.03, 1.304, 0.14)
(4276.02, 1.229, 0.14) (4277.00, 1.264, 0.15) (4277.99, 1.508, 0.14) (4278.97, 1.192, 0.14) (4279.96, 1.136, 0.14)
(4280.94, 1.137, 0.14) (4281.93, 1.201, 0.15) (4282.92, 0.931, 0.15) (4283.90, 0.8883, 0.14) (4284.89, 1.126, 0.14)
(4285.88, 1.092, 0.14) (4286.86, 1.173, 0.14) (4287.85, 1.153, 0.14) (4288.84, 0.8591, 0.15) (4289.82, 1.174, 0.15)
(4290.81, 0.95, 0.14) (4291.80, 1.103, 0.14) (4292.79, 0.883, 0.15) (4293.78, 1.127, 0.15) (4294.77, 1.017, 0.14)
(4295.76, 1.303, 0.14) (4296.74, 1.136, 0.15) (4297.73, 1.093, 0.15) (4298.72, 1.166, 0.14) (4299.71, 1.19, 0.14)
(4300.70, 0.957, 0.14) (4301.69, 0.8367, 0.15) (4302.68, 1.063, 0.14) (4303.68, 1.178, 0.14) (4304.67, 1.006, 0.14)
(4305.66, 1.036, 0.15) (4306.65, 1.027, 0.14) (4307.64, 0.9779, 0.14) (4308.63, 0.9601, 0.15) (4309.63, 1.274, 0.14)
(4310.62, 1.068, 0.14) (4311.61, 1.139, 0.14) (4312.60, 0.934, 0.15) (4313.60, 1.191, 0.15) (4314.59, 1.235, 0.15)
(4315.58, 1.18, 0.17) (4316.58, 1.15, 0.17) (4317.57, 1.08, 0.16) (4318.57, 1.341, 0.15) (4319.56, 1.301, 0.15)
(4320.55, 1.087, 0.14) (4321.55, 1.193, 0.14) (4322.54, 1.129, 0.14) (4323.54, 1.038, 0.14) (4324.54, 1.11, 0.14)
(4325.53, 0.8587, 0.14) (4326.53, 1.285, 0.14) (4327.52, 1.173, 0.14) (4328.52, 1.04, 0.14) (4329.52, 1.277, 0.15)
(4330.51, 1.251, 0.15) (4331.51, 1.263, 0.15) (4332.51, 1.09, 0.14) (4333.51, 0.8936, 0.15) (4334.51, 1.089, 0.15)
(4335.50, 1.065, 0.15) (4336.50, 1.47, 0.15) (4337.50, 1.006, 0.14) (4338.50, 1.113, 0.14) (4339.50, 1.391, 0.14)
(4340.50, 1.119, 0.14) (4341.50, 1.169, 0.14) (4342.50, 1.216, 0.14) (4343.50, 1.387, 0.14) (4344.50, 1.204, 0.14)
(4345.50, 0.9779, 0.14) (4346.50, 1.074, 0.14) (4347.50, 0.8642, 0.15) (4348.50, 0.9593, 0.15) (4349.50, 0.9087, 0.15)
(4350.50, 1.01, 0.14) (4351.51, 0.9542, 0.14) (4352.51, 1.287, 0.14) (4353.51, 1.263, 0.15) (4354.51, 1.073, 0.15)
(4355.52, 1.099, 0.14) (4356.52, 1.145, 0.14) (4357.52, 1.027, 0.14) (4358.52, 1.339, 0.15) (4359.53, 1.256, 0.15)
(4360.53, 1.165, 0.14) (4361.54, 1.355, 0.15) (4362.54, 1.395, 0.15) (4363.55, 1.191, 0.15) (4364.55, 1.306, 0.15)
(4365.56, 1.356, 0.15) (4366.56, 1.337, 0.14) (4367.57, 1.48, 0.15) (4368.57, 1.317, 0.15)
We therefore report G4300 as 2.5 angstrom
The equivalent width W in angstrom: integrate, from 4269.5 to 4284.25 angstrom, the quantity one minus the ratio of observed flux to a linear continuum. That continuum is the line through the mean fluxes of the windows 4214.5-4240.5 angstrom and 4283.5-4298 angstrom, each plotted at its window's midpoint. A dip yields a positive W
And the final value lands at -0.9 angstrom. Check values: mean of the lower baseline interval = 1.16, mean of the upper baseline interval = 1.07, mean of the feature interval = 1.16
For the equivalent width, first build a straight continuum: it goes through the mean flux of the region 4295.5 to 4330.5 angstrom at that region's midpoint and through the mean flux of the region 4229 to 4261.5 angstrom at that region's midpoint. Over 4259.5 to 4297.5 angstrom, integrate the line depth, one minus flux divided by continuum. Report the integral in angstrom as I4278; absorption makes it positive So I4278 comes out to 1.0 angstrom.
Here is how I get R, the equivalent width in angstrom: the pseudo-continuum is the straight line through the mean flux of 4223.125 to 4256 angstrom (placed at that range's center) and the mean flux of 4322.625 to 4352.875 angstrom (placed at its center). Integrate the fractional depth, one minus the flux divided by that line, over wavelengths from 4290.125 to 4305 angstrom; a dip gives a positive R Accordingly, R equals 1.0 angstrom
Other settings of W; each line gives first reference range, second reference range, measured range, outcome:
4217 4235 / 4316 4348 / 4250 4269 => 0.0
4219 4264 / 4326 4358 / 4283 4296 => 1.1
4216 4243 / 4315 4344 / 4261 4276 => 0.4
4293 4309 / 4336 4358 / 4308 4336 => -1.0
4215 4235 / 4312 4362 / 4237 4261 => -1.0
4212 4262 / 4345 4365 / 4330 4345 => -0.6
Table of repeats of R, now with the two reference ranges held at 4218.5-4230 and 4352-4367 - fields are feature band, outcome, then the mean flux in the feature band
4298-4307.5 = 1.2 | 1.05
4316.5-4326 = 0.7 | 1.13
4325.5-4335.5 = 0.7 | 1.13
